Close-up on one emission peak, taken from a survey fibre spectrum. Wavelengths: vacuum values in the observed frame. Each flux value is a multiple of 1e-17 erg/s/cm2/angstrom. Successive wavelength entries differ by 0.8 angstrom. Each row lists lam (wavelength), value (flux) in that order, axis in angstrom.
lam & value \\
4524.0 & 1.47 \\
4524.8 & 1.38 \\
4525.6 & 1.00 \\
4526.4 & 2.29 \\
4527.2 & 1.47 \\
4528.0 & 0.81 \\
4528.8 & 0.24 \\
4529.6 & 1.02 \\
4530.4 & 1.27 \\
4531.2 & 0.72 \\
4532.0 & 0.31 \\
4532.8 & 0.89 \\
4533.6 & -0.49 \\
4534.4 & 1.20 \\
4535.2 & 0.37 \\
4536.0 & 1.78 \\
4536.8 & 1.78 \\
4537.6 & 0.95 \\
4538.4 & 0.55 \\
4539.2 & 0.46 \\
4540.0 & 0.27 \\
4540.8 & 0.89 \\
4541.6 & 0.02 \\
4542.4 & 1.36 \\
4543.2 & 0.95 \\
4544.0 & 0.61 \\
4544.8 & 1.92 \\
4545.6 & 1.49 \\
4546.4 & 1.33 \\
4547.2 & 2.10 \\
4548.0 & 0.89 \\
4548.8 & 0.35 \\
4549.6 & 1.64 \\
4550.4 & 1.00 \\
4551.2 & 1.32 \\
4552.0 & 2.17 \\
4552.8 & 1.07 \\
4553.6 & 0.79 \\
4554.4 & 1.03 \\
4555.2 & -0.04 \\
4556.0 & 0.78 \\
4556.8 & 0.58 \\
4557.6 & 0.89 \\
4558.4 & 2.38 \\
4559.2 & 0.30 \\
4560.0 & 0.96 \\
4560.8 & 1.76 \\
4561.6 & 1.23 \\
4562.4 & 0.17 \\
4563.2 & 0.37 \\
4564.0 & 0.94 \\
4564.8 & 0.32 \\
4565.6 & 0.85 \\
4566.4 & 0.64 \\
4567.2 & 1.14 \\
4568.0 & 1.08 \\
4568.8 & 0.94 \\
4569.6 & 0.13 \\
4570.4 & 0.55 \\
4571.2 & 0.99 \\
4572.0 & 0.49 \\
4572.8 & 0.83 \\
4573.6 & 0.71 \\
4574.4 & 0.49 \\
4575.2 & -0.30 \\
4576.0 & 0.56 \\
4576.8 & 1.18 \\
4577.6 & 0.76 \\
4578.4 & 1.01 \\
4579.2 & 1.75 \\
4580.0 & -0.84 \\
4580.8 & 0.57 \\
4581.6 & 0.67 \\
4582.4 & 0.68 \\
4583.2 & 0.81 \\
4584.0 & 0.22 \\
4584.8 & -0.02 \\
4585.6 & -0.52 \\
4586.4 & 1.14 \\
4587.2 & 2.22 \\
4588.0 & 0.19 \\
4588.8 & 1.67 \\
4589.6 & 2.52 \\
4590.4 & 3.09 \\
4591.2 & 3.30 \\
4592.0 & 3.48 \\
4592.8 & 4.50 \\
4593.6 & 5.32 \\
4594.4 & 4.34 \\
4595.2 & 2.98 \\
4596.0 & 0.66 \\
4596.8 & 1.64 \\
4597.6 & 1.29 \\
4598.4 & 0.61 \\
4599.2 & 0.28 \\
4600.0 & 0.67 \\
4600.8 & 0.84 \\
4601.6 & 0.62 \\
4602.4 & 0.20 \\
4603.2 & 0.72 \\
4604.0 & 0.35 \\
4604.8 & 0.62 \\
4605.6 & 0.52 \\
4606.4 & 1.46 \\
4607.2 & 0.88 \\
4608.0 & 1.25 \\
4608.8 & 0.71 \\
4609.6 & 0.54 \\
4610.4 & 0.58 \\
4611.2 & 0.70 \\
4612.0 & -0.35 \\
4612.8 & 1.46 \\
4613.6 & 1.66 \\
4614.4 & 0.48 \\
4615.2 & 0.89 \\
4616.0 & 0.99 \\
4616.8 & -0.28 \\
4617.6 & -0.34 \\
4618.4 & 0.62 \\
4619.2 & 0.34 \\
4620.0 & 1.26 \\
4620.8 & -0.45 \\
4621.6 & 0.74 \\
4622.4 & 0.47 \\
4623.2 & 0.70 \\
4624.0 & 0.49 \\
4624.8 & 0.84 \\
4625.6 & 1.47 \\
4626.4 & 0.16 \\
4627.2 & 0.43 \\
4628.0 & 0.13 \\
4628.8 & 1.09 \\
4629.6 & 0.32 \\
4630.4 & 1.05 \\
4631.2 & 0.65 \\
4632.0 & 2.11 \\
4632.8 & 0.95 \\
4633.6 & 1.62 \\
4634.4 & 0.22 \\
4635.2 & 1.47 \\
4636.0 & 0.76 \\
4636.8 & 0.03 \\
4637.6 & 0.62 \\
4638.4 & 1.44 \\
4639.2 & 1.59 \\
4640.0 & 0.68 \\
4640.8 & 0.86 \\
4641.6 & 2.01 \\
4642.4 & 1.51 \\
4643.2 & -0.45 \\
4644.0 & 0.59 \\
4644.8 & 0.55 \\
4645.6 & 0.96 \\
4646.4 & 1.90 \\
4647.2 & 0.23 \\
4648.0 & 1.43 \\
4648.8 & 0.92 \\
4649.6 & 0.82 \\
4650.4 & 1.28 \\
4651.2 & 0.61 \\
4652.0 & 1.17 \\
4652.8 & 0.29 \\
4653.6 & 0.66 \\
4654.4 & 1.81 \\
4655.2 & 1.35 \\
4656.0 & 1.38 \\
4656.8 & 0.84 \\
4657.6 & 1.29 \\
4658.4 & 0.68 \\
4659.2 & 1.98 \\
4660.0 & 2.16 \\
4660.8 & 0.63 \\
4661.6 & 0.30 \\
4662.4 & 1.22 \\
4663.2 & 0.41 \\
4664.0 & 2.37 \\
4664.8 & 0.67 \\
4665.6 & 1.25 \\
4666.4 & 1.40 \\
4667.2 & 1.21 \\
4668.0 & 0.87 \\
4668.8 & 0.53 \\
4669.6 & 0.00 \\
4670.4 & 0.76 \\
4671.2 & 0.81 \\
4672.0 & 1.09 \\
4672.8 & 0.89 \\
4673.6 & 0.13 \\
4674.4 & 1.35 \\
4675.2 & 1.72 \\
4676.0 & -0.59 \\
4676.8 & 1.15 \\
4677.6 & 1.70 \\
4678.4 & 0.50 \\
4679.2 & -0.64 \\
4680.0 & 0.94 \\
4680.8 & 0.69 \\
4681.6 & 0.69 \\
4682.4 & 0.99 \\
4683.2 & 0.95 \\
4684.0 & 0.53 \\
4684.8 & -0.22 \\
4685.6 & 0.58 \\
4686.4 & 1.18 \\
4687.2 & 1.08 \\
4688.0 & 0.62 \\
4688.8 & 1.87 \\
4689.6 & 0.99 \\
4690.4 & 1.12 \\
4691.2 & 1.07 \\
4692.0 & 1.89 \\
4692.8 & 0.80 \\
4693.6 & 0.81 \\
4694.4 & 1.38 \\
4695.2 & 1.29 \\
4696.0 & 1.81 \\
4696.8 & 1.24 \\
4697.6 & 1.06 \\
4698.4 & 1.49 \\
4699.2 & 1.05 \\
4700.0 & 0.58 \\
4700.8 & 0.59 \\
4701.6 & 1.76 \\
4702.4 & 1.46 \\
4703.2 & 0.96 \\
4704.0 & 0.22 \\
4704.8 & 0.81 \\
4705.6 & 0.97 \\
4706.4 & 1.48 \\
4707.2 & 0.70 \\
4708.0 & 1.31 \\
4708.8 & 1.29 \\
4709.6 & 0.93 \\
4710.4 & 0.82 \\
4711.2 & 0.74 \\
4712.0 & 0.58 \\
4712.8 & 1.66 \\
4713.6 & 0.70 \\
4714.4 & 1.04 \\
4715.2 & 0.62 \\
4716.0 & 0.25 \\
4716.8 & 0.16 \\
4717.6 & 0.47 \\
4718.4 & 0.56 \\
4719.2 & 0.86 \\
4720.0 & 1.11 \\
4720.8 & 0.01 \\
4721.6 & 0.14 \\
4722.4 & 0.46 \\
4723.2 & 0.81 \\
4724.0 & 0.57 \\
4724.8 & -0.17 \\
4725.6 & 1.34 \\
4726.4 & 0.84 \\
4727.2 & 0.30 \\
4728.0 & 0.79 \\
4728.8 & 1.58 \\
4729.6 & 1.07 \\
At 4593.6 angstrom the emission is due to [O II] 3727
